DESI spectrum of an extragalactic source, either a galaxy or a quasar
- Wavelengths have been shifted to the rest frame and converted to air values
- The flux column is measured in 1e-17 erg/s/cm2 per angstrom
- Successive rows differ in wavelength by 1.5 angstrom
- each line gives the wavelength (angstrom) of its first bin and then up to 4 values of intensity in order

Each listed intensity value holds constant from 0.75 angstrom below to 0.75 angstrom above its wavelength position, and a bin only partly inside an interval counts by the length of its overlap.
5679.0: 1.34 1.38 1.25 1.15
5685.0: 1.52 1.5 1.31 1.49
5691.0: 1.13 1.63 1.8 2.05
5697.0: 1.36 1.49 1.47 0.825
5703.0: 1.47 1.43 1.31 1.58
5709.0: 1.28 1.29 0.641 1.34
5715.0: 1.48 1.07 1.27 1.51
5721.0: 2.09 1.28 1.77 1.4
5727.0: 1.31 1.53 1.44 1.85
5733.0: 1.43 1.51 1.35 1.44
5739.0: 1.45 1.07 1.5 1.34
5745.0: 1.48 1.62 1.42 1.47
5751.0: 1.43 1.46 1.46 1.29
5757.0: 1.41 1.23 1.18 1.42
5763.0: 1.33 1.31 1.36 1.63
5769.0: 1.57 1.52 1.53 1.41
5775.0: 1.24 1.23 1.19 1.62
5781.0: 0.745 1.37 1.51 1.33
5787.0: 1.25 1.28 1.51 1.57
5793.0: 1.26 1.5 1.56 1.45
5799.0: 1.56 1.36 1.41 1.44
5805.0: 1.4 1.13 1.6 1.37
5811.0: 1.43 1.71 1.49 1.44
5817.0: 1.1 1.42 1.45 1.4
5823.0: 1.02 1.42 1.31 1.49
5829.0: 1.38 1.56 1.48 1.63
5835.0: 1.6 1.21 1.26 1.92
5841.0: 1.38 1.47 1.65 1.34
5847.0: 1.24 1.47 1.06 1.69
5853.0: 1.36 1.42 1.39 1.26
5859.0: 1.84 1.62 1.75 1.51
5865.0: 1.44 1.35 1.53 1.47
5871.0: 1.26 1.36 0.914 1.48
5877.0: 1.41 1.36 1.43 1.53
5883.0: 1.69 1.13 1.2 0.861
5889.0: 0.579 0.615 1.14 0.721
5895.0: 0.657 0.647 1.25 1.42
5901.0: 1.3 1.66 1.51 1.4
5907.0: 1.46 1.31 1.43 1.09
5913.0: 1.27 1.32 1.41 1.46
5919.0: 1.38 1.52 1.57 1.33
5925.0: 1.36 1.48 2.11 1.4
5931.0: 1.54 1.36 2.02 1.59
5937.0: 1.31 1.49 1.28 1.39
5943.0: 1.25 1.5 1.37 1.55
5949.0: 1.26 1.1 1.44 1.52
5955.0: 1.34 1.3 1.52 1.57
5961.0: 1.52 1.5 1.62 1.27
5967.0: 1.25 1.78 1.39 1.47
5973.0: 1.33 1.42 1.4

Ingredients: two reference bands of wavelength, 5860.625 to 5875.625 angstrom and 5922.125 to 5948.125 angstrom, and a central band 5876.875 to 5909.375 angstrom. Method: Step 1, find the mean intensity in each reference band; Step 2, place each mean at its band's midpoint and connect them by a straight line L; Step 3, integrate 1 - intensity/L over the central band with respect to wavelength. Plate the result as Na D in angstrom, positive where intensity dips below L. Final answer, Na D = 5.65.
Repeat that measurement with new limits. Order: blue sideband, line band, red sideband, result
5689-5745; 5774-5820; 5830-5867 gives 2.3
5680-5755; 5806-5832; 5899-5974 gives 0.6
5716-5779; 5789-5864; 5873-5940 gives -3.9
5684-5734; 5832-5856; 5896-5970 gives -0.3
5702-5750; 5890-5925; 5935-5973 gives 3.9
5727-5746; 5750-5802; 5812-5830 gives 1.1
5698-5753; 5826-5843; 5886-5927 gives -2.4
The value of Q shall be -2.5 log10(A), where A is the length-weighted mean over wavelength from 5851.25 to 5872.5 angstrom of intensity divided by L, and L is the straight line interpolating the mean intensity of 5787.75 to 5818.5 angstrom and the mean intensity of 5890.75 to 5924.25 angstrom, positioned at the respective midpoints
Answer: -0.11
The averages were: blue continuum 1.43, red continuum 1.27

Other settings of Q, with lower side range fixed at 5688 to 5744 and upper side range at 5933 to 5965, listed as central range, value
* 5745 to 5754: -0.04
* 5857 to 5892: 0.09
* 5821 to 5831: 0.06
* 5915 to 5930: -0.04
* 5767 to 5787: 0.05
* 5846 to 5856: 0.05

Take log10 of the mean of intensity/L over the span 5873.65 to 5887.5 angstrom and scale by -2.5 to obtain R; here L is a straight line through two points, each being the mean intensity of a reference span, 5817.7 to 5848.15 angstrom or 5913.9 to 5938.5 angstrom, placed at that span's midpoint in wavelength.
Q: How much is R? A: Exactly 0.11 mag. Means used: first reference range 1.43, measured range 1.34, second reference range 1.51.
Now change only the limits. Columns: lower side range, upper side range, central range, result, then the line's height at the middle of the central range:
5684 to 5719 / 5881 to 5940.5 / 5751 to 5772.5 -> -0.04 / 1.36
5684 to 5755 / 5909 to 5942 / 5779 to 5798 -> 0.05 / 1.44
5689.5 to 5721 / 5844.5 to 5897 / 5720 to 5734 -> -0.14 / 1.38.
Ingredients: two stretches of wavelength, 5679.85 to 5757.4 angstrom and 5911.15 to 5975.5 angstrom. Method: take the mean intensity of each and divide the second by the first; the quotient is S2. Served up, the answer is 1.02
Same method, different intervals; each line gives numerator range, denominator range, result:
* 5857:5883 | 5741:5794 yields 1.05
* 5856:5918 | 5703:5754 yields 0.91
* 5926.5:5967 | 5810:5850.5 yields 1.03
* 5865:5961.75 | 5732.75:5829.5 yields 0.97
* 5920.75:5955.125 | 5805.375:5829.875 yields 1.05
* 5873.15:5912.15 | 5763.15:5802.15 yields 0.86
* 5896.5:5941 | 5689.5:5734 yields 1.00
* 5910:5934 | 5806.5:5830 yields 1.05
